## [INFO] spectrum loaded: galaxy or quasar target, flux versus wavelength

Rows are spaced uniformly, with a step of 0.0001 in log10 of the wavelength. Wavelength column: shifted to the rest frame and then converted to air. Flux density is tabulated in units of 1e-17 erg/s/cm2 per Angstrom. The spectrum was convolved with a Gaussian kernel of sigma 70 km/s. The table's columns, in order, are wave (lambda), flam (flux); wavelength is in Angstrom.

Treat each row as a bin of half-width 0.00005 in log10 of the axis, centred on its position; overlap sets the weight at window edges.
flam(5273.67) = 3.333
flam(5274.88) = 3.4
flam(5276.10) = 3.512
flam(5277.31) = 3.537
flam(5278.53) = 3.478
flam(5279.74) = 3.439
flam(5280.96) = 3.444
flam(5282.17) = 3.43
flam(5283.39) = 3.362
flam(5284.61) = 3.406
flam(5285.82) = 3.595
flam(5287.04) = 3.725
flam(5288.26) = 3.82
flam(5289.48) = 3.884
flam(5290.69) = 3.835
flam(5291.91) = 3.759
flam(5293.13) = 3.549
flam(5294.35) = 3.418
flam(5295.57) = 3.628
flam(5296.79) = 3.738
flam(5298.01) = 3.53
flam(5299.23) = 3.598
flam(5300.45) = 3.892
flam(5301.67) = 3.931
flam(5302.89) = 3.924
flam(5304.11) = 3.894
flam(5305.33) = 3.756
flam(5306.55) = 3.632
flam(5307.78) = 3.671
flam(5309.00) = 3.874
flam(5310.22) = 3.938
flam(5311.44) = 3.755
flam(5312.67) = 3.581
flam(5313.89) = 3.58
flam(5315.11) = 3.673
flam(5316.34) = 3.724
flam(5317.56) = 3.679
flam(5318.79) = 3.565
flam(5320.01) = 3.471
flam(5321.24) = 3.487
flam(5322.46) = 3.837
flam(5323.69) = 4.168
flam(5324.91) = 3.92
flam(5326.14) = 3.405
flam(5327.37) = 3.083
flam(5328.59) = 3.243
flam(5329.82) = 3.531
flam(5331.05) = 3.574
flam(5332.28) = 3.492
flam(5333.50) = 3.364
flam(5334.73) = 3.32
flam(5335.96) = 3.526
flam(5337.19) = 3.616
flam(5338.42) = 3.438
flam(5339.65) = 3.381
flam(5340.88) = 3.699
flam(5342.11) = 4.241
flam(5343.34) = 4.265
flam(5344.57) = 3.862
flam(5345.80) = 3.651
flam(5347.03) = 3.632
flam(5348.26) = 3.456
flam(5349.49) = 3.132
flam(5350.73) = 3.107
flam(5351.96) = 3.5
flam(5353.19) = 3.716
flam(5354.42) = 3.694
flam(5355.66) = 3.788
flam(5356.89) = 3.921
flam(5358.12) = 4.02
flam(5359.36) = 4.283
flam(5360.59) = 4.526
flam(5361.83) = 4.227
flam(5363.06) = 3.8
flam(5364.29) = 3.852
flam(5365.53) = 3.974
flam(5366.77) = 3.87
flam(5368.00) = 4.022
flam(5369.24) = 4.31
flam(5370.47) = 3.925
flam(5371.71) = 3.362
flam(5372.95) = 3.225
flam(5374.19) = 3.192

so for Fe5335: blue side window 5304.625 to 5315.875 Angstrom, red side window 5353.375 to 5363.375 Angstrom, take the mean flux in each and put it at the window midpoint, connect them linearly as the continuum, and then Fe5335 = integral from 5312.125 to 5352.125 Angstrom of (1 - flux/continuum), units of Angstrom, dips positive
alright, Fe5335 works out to 2.8 Angstrom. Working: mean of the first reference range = 3.72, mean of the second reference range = 4.03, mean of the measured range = 3.58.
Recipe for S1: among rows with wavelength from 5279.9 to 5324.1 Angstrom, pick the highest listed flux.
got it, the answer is 4.168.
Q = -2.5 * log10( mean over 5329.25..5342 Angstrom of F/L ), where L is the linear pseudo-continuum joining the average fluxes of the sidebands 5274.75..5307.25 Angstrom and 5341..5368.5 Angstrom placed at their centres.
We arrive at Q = 0.08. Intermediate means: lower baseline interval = 3.64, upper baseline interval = 3.84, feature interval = 3.52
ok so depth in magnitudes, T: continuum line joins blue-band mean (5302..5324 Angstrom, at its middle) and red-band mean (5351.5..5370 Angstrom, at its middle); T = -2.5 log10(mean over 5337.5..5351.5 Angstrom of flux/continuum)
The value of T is 0.077 mag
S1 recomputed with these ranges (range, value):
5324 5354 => 4.265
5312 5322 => 3.724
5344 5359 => 4.02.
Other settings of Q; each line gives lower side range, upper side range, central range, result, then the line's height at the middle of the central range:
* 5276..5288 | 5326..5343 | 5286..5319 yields -0.066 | 3.5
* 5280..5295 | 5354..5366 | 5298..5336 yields 0.034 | 3.77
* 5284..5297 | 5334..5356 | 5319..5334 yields 0.023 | 3.63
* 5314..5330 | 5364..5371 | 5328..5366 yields 0.034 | 3.82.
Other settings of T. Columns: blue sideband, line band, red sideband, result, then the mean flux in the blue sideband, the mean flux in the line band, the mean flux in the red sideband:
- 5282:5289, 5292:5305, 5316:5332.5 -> -0.04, 3.57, 3.71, 3.58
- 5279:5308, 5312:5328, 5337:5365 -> 0.03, 3.66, 3.63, 3.78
